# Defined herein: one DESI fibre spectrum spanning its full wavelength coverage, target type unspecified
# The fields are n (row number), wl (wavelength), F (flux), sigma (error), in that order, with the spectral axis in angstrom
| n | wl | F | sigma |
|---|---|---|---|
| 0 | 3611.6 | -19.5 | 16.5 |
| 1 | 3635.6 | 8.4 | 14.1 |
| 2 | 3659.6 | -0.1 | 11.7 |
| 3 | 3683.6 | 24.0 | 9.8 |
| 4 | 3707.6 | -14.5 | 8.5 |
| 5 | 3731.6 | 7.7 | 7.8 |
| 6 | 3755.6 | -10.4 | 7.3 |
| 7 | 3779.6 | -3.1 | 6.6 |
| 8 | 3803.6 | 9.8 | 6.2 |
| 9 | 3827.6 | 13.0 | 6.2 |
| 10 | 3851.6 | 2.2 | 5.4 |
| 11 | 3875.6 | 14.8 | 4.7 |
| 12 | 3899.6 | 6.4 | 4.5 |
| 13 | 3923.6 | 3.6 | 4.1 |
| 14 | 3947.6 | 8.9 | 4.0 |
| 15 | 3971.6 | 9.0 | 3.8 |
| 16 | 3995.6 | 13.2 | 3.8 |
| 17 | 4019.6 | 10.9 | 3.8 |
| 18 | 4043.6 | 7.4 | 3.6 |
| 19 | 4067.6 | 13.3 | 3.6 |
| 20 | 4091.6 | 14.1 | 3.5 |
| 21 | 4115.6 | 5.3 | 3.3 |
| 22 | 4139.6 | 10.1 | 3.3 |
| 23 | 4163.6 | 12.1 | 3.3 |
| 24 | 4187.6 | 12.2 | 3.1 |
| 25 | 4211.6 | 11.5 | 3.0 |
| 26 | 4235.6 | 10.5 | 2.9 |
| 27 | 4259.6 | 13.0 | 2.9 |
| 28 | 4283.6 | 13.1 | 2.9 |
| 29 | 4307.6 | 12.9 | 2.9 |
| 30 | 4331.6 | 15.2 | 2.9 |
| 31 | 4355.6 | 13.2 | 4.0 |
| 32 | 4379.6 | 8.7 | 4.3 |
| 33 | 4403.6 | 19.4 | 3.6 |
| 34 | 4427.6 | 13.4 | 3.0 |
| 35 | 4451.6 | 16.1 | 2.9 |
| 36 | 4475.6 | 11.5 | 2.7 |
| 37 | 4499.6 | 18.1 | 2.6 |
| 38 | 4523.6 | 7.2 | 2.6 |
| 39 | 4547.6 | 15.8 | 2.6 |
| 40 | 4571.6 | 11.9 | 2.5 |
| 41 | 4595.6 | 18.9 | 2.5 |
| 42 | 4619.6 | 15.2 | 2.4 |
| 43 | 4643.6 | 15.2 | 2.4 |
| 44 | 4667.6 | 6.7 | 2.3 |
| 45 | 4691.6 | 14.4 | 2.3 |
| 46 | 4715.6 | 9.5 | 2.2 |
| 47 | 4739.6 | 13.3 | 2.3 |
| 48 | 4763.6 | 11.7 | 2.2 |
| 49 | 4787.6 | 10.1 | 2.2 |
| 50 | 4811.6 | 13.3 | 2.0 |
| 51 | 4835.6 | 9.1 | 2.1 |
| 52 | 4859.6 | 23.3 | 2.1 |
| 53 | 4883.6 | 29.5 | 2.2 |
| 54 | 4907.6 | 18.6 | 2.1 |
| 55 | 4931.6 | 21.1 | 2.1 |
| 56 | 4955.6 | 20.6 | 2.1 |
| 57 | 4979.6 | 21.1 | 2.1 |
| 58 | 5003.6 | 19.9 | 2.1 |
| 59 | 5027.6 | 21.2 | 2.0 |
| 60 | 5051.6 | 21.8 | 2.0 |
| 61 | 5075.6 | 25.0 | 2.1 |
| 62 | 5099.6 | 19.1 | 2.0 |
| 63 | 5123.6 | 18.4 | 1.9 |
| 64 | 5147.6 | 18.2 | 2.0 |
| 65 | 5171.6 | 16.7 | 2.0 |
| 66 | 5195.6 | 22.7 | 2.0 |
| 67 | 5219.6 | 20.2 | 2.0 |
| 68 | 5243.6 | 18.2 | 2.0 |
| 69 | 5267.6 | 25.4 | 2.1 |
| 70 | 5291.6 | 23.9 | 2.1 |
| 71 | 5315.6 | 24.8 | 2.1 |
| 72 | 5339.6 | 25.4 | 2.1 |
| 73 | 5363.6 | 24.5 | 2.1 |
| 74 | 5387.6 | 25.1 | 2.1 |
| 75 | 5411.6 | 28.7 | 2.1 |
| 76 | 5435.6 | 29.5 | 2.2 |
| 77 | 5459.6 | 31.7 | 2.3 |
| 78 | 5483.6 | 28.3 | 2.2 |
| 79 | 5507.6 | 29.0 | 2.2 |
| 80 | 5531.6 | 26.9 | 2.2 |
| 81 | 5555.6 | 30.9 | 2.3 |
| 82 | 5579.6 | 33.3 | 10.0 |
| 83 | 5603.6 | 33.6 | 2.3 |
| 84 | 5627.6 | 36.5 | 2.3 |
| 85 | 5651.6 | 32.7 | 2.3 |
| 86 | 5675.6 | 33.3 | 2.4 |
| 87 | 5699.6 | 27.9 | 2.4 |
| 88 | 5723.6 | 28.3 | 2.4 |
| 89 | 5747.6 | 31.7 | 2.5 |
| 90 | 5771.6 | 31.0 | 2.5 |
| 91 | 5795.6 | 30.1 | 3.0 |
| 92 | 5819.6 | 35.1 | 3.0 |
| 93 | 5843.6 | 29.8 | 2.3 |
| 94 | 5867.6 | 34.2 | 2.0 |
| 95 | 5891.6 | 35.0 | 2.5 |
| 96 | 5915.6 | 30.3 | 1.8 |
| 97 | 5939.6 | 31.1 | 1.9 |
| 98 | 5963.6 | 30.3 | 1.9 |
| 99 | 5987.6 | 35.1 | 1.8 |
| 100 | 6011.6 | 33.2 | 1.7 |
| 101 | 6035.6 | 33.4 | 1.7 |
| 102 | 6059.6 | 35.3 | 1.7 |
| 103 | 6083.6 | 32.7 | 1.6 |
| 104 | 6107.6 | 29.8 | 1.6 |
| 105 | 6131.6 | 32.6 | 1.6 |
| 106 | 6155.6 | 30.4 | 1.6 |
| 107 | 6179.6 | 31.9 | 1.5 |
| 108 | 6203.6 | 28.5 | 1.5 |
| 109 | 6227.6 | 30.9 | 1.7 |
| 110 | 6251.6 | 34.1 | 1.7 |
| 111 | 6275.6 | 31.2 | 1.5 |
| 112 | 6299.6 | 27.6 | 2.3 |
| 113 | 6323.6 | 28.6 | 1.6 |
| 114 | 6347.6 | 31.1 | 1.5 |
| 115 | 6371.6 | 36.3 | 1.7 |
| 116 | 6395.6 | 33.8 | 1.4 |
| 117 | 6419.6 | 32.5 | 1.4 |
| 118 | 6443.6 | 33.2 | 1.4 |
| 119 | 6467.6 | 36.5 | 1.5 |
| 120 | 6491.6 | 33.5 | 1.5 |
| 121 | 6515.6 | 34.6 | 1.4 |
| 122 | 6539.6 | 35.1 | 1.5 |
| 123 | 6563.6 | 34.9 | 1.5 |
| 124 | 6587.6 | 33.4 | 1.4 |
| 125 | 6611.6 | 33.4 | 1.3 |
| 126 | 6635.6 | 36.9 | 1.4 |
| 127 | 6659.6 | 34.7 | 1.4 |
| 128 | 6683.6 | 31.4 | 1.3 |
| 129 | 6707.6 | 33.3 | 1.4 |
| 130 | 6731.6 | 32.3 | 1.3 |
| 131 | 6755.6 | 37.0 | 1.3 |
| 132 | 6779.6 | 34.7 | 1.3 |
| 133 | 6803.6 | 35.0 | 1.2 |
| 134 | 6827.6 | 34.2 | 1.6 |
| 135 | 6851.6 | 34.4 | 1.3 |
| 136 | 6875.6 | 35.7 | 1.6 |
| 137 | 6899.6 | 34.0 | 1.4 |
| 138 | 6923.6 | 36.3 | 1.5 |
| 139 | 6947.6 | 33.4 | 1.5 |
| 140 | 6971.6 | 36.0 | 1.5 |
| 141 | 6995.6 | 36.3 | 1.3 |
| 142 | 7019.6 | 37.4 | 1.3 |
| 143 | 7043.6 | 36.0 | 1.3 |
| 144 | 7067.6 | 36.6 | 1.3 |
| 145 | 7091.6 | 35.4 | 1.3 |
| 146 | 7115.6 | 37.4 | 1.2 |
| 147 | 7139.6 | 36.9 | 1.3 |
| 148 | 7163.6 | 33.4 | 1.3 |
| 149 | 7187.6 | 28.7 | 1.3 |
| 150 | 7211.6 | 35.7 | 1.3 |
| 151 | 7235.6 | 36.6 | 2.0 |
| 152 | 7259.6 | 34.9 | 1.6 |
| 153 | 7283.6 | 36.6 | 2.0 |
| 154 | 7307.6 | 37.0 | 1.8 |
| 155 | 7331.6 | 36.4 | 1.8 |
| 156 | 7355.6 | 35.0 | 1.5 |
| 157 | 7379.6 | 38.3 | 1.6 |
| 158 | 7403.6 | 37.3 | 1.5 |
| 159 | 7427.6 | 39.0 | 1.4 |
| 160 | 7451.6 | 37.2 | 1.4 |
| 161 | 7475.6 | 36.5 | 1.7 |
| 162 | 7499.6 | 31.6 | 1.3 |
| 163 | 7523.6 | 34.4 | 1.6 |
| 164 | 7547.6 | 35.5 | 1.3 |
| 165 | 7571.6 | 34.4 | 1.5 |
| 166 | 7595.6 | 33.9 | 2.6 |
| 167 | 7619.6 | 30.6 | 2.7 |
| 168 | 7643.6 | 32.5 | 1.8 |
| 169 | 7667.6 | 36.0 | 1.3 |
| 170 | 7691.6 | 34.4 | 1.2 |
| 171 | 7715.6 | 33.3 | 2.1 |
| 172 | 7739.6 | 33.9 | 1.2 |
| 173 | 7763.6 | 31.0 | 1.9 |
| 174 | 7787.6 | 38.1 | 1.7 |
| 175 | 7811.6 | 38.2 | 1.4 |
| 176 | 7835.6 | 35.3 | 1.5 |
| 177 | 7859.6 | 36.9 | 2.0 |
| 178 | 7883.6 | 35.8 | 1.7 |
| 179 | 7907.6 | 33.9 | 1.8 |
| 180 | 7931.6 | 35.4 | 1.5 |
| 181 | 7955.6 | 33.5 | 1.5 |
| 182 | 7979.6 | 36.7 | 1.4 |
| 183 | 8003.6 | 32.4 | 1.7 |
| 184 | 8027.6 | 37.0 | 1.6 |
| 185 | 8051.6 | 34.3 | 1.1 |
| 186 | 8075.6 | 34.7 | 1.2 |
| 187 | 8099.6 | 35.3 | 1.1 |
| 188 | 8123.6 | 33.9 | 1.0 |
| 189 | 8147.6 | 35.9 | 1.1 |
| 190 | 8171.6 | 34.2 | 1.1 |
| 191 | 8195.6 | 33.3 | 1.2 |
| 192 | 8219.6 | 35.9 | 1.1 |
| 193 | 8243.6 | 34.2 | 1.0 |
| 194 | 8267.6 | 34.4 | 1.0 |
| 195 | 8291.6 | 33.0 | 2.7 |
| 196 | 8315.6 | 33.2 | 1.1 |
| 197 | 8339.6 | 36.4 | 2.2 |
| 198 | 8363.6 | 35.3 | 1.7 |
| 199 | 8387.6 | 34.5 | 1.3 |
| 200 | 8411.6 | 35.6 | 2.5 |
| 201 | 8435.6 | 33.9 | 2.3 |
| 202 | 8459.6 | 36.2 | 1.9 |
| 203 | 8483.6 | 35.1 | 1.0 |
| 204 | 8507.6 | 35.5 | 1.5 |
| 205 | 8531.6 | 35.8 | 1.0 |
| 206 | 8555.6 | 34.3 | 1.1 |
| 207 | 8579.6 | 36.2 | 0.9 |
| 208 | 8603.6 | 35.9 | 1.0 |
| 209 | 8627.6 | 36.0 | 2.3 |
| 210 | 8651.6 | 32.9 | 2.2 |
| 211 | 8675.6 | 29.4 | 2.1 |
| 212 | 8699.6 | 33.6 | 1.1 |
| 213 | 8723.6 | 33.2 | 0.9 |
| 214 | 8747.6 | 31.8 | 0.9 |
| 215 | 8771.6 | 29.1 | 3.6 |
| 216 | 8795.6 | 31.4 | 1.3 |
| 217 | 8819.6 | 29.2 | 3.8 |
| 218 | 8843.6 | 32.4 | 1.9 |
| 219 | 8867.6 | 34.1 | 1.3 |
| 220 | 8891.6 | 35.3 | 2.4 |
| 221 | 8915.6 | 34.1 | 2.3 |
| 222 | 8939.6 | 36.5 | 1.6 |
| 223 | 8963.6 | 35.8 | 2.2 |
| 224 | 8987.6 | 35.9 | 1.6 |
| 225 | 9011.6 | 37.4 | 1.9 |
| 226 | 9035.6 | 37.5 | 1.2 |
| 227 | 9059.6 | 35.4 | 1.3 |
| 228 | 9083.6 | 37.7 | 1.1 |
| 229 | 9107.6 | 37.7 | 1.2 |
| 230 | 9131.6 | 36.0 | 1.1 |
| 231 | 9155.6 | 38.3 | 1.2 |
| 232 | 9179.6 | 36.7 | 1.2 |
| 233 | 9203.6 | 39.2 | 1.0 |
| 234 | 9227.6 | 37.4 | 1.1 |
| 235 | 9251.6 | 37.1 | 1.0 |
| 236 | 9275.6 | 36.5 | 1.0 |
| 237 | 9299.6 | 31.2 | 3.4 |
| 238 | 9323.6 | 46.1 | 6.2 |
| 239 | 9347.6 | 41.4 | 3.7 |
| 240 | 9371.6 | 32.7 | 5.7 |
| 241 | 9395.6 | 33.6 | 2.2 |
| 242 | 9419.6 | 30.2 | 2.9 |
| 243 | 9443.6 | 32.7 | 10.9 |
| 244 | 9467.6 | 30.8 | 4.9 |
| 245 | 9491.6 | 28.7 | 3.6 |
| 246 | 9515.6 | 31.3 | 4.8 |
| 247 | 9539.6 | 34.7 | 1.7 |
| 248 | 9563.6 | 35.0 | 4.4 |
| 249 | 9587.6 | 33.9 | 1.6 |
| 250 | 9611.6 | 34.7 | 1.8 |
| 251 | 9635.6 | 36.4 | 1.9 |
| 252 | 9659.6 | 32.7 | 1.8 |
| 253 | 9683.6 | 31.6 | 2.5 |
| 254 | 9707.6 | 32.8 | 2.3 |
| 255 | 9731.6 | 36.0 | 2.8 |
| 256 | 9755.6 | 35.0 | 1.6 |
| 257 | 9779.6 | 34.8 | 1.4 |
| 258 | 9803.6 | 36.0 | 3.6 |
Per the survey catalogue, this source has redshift 0.22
